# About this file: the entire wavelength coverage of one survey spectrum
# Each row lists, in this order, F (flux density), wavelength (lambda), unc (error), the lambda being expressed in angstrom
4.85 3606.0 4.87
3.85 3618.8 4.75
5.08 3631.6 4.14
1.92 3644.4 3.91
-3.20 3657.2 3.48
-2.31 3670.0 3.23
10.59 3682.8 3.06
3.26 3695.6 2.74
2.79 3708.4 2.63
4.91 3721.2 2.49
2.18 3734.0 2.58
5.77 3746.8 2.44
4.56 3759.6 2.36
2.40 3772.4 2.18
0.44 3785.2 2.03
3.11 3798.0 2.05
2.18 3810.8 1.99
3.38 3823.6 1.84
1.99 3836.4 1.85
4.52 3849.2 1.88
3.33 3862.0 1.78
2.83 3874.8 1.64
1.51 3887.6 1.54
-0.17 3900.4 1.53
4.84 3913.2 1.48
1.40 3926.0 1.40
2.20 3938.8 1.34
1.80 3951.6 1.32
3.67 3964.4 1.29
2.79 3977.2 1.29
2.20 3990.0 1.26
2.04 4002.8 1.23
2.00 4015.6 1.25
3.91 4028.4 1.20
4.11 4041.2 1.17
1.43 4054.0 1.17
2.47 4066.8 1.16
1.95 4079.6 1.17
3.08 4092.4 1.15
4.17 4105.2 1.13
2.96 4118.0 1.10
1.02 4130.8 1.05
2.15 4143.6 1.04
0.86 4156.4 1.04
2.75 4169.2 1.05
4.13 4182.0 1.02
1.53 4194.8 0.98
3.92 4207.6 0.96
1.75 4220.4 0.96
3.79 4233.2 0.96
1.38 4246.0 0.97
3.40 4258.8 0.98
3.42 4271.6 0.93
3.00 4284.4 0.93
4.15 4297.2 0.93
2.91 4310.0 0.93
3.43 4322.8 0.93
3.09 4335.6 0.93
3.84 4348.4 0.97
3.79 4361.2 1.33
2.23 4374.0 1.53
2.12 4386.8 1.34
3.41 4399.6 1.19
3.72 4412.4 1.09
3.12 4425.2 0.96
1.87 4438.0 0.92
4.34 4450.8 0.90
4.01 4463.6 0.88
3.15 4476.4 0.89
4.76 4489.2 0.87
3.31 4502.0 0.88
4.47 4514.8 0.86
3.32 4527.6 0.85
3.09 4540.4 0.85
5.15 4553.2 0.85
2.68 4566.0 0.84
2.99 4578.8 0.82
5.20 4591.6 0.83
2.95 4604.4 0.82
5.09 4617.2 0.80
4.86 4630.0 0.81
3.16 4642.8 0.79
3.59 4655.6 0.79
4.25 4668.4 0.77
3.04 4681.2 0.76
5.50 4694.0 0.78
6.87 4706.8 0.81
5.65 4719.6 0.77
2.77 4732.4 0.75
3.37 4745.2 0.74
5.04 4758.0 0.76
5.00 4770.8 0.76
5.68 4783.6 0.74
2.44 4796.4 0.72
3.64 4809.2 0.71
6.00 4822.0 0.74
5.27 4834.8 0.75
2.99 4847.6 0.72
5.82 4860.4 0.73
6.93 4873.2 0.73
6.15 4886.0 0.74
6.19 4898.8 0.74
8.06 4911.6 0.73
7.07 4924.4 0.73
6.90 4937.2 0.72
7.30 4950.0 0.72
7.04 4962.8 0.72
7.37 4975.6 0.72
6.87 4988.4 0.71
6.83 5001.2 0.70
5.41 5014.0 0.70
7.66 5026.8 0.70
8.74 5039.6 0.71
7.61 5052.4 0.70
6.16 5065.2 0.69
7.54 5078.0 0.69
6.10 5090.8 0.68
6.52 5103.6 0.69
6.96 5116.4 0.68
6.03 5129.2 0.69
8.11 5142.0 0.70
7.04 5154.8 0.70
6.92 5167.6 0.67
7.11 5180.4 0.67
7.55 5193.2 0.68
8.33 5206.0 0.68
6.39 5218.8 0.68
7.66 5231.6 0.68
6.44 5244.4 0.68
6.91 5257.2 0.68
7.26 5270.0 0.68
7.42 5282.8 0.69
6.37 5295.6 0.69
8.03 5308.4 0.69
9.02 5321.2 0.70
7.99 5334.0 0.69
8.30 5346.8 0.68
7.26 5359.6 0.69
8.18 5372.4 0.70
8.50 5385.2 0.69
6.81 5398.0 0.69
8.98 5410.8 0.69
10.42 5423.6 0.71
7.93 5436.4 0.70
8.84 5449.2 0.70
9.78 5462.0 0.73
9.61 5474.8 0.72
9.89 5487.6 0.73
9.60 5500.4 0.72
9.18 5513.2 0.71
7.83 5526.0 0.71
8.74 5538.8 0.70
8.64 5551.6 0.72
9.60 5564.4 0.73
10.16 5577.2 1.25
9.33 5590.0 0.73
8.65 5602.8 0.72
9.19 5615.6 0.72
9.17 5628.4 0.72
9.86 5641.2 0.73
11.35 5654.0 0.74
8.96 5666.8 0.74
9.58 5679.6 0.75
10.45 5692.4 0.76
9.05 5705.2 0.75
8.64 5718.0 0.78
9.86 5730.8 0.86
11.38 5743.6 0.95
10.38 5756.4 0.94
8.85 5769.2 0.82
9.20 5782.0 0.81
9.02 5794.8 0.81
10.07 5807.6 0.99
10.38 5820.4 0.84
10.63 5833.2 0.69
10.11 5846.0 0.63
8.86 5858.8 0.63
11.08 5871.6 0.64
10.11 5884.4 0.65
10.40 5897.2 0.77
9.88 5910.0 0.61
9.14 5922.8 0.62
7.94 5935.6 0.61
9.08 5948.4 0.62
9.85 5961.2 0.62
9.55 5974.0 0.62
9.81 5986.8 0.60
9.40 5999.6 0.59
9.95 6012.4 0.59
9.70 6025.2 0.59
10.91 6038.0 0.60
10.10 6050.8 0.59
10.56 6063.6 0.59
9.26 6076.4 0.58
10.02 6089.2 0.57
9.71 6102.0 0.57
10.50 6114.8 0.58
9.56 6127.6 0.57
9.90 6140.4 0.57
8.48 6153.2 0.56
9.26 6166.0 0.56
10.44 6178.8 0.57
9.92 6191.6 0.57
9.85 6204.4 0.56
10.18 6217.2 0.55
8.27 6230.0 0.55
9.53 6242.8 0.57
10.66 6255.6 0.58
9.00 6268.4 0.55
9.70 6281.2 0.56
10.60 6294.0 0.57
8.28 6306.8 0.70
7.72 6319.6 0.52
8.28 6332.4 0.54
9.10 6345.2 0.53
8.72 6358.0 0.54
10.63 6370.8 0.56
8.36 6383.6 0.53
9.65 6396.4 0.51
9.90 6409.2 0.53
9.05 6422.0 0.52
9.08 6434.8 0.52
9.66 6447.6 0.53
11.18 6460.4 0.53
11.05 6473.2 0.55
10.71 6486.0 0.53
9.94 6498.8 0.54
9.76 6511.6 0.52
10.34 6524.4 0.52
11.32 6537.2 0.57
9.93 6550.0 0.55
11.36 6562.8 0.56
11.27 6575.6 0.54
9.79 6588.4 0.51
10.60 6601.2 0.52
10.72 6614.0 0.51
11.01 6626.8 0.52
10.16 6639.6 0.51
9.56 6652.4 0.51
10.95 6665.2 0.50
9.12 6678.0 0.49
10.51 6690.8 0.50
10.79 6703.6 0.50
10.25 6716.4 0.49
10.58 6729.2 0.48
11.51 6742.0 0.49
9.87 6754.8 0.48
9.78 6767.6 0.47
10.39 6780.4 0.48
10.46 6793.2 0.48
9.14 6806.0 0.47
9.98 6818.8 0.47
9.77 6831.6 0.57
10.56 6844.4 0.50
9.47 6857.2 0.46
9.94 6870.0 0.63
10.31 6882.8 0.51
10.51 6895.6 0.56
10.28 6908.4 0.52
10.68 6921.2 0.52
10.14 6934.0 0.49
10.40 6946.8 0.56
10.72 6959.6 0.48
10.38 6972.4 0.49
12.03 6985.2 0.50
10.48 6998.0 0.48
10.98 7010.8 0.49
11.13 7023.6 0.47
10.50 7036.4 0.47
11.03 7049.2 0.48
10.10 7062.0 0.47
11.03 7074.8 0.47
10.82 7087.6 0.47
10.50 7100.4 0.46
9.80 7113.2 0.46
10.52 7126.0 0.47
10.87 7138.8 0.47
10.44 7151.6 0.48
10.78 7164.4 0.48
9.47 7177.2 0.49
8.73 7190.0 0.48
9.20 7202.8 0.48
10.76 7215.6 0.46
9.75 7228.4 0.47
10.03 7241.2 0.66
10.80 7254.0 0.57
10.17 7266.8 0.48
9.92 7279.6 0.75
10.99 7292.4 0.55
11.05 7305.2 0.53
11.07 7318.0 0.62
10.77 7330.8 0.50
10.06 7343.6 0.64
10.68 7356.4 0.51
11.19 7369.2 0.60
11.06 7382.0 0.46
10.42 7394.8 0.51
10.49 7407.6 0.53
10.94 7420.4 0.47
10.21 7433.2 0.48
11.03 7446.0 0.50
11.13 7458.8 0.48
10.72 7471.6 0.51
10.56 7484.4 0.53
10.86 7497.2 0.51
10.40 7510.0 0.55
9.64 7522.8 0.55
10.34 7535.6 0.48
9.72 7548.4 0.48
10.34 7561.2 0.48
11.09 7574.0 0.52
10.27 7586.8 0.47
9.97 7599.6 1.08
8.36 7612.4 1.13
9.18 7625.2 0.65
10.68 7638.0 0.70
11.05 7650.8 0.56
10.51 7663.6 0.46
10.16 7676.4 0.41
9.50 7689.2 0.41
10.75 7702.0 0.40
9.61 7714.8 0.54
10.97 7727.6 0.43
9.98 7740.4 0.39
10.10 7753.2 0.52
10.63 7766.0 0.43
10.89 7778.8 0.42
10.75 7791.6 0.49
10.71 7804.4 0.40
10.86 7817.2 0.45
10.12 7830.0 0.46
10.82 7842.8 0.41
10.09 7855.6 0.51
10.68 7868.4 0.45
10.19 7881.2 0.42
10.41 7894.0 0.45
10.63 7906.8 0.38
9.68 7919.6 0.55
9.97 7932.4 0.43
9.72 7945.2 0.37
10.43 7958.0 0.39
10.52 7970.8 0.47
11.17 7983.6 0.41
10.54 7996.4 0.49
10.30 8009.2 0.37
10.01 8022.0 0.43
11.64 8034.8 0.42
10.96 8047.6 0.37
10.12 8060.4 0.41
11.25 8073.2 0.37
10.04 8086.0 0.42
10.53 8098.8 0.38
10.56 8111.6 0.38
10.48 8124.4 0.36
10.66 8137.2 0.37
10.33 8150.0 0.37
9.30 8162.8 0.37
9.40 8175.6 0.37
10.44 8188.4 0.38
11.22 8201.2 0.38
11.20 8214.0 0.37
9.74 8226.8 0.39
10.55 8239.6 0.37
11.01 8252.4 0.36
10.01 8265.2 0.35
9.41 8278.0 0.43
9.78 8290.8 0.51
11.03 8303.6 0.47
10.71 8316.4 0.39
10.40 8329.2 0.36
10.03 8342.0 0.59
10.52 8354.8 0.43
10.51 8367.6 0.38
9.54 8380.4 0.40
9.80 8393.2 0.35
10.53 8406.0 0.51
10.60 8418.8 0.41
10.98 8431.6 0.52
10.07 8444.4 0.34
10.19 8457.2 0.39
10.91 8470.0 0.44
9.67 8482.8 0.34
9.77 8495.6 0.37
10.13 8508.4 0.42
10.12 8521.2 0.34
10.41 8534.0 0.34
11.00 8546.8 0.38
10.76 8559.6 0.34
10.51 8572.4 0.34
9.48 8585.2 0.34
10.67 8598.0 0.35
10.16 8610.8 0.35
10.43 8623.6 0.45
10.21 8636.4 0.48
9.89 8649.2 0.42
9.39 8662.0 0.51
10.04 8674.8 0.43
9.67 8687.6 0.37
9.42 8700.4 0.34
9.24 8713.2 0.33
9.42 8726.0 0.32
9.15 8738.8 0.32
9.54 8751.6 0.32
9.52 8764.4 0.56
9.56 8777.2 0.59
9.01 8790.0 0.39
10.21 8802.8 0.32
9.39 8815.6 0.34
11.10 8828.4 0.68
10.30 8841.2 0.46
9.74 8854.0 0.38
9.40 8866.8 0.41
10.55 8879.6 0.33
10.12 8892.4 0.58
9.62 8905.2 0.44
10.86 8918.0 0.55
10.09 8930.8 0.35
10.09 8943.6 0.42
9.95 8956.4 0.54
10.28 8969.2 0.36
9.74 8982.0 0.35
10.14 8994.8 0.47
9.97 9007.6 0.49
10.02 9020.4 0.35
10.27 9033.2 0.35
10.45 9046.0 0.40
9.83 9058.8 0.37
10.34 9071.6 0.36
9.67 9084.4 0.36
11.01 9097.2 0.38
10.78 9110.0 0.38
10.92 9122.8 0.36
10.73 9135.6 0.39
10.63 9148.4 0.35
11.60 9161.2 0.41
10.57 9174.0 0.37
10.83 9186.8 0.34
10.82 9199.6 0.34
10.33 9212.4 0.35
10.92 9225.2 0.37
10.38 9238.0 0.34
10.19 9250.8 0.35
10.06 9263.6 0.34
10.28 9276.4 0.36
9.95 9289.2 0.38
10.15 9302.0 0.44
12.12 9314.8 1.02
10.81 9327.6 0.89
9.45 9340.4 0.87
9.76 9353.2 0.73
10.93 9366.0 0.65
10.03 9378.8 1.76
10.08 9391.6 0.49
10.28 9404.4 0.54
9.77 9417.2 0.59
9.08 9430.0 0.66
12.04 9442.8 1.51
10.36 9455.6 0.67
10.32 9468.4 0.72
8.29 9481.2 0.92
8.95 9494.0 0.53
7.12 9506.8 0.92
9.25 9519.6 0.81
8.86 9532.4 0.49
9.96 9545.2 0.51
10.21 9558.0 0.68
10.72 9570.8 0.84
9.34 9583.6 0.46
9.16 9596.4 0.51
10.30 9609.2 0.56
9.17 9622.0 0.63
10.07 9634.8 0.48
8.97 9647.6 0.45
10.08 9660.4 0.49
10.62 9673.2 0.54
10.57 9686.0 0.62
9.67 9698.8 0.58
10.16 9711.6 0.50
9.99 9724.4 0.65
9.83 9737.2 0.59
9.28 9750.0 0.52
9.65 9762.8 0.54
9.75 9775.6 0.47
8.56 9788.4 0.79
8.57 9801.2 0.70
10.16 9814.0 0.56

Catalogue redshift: 0.22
